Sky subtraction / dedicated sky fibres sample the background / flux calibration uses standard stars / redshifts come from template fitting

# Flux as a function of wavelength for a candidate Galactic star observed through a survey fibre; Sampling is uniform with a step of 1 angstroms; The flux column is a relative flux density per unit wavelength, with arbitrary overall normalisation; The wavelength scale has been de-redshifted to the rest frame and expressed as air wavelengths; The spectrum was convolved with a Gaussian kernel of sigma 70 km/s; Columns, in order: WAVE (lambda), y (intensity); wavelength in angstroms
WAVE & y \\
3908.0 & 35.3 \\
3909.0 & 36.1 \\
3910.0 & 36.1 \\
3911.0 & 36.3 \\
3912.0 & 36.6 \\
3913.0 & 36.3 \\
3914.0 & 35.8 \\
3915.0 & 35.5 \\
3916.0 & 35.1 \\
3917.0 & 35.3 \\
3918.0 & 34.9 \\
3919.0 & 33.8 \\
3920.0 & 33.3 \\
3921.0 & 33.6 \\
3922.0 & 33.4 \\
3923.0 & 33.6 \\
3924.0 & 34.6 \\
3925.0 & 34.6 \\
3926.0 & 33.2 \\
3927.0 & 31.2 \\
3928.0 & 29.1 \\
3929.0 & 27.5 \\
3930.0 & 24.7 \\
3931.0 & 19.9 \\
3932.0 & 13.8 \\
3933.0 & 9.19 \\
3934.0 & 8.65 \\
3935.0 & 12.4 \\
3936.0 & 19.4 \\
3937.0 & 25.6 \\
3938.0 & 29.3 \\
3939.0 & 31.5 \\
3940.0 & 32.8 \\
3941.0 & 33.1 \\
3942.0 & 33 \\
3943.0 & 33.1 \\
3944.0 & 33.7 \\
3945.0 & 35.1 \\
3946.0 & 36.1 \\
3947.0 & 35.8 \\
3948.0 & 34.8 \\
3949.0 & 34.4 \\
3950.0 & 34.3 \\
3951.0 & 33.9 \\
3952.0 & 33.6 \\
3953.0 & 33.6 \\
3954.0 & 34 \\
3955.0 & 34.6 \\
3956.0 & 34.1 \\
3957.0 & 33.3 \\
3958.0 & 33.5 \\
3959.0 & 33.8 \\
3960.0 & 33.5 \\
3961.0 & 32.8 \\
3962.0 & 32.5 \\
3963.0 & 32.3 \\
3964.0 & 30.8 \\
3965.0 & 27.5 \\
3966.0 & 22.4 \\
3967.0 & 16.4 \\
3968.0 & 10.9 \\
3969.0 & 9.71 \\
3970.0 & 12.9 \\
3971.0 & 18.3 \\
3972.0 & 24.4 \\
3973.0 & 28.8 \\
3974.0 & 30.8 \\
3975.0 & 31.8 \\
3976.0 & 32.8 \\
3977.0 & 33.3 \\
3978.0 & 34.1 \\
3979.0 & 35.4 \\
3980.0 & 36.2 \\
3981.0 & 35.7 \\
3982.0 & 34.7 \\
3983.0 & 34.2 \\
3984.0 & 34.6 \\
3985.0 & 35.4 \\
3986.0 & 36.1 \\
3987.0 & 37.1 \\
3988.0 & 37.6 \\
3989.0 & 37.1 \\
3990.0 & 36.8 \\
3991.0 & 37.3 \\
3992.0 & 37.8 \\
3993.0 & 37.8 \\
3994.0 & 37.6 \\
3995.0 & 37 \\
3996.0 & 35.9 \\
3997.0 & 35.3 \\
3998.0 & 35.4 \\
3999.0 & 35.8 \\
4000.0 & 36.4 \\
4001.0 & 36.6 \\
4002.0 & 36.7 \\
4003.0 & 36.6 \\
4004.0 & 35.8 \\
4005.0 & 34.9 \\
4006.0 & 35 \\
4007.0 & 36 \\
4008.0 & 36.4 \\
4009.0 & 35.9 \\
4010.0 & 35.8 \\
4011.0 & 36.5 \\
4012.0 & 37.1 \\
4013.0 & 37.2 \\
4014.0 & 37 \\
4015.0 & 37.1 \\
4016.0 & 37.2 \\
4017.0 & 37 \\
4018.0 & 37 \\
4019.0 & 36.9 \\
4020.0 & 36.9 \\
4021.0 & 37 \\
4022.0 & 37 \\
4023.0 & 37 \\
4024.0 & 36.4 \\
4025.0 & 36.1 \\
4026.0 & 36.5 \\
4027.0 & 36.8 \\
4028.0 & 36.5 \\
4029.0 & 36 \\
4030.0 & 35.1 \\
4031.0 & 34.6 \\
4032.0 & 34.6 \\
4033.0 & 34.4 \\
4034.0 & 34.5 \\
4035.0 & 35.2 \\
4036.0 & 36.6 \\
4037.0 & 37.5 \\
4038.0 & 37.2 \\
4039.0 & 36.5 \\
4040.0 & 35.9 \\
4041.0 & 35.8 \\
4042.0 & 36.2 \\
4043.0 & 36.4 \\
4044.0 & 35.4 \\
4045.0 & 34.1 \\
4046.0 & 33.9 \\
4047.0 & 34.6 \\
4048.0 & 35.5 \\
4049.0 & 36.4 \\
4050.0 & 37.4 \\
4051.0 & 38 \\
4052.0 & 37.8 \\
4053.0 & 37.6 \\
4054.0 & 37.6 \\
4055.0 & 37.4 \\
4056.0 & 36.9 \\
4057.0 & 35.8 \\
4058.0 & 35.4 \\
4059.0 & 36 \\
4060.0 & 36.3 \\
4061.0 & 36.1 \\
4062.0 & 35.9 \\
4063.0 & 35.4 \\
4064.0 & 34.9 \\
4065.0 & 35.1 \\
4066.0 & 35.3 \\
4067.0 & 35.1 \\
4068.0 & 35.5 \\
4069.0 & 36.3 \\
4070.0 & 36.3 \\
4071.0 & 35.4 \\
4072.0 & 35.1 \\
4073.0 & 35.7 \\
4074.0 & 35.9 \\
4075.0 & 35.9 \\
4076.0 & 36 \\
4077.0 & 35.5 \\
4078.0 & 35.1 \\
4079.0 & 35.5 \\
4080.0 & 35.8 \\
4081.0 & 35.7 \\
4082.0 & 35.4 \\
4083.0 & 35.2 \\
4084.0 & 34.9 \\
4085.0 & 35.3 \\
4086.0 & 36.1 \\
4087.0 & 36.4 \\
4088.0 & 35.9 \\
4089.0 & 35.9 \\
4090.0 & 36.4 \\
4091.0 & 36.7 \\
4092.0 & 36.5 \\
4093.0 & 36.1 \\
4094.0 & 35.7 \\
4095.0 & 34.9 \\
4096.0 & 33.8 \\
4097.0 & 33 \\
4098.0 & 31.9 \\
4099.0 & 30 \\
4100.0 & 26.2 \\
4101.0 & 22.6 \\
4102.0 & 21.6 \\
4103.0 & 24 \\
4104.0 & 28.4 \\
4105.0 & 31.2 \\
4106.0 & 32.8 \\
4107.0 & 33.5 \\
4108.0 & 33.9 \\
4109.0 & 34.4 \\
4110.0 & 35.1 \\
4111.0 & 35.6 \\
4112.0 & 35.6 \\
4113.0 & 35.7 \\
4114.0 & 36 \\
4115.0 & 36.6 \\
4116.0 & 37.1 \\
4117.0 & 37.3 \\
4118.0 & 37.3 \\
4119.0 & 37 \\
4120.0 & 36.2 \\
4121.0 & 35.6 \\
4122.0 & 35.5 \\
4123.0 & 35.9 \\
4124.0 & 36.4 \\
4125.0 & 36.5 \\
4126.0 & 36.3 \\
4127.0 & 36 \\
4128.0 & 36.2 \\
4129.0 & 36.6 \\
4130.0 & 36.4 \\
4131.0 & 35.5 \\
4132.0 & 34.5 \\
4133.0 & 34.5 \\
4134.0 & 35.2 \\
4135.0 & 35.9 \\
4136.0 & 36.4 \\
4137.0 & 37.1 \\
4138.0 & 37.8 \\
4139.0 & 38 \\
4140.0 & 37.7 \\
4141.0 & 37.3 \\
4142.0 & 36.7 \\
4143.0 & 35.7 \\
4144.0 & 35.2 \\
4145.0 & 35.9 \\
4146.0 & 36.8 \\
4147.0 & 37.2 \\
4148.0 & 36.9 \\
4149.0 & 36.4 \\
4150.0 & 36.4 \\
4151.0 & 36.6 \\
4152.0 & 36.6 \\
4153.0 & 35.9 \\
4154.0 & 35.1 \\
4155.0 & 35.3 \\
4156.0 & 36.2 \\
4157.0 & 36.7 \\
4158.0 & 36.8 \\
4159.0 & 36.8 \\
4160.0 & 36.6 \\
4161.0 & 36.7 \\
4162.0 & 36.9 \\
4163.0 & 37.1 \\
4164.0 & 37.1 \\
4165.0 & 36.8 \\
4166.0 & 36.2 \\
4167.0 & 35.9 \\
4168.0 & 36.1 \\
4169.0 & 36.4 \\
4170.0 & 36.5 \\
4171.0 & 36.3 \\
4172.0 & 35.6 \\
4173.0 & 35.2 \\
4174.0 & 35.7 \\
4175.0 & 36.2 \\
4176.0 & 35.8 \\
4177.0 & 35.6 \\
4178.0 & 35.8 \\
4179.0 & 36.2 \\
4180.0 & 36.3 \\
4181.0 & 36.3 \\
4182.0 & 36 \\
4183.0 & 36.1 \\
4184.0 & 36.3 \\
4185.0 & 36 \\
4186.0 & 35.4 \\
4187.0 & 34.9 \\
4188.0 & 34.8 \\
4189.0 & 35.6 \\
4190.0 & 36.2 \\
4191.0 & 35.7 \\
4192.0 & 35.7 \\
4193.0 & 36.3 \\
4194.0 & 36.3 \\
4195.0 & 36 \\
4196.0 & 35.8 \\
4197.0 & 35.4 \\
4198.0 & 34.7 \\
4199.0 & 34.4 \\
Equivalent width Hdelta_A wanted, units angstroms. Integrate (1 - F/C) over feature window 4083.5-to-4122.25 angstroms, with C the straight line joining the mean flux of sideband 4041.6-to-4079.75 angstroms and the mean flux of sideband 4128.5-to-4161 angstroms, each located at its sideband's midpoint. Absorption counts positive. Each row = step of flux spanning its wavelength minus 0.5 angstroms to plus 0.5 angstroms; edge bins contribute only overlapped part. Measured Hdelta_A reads 2.5 angstroms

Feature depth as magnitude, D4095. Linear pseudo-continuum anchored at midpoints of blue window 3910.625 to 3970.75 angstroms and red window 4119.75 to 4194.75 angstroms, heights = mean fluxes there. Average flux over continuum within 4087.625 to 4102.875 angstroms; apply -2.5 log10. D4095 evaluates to 0.07 mag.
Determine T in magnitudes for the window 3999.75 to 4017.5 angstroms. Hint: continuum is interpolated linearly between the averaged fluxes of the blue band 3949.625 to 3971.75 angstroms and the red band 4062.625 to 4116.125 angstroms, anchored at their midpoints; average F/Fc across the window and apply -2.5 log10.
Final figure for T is -0.20 mag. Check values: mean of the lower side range 28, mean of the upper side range 34.2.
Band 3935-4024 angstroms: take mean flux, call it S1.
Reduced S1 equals 33.1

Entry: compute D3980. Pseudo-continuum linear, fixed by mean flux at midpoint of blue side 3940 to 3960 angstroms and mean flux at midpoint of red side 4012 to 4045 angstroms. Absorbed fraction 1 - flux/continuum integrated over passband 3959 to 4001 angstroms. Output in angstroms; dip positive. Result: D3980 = 4.0 angstroms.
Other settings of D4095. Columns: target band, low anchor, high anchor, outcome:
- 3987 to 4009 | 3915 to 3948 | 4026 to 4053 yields -0.10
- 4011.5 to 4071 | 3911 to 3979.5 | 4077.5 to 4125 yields -0.12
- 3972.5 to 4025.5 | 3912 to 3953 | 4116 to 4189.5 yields -0.12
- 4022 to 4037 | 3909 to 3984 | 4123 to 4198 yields -0.11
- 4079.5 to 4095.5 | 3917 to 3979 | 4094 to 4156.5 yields -0.07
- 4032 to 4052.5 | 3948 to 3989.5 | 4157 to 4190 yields -0.10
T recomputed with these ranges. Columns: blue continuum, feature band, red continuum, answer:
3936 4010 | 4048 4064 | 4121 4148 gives -0.06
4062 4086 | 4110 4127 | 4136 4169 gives 0.00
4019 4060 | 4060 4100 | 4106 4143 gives 0.03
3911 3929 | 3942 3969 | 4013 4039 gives 0.12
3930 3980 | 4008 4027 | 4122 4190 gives -0.19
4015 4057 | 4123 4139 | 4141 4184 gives 0.00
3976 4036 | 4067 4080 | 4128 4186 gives 0.02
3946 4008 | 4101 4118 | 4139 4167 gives 0.09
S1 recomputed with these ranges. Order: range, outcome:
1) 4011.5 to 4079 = 36.1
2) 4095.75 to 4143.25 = 34.4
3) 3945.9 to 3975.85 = 29.1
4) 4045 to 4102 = 35.1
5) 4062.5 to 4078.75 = 35.5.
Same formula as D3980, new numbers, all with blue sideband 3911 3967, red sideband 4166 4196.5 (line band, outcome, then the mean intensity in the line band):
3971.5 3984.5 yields -0.5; 32.8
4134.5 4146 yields -0.6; 36.7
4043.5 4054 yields -1.0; 36.1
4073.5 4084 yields -0.6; 35.6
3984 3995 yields -1.8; 36.9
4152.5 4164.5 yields -0.3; 36.4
